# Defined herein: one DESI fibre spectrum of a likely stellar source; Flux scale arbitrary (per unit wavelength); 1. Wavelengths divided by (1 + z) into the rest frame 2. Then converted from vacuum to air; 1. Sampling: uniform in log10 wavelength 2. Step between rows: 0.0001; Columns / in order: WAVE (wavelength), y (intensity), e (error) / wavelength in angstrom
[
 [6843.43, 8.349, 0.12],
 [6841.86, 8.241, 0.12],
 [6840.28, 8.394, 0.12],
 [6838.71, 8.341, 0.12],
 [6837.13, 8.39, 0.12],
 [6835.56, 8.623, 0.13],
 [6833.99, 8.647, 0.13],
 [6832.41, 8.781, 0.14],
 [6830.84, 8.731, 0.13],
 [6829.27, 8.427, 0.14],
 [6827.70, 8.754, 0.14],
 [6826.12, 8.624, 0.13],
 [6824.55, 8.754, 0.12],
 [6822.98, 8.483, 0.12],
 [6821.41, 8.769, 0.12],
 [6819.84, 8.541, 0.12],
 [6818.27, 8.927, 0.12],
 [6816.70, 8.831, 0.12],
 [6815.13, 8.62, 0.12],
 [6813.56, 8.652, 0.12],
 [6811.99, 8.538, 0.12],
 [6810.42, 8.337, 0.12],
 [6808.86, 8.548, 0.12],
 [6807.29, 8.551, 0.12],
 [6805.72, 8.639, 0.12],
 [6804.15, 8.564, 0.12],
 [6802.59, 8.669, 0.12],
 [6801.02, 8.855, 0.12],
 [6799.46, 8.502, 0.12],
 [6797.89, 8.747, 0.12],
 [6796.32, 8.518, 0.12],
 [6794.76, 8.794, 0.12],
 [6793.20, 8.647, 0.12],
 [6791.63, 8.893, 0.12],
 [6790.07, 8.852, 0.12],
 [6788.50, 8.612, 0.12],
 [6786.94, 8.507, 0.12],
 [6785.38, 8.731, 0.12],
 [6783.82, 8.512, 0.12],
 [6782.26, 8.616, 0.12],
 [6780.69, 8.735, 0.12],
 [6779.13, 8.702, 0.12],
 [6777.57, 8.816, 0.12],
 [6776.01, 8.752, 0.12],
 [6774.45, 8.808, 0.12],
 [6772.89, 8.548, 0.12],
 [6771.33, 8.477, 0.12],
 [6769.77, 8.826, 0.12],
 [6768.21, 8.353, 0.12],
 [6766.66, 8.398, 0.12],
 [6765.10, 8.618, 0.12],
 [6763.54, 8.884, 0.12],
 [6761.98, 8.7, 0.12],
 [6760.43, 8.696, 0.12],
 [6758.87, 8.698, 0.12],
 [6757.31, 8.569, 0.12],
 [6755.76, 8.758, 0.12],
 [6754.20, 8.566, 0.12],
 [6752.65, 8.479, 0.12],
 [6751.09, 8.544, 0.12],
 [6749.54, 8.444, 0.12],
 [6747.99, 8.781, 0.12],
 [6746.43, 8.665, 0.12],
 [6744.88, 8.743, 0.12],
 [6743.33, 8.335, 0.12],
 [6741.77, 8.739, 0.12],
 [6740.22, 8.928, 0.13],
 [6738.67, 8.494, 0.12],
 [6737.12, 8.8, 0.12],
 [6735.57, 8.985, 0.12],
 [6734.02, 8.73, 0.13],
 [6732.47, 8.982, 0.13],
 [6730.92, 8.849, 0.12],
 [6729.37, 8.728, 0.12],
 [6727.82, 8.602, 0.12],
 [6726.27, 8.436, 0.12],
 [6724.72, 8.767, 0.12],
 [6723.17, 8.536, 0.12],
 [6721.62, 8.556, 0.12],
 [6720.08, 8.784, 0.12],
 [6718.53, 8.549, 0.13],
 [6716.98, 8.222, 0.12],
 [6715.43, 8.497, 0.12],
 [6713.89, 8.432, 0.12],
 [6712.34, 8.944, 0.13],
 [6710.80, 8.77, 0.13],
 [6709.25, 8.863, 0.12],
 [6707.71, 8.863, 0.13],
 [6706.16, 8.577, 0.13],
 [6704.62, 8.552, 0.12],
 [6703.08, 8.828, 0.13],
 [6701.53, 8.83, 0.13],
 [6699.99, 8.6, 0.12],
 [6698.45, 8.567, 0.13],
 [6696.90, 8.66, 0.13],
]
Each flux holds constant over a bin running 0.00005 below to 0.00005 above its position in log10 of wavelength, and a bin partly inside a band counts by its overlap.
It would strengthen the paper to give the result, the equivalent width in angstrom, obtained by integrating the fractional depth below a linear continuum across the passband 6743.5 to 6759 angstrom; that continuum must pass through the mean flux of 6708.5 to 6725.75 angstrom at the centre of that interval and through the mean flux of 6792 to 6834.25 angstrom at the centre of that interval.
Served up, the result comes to 0.04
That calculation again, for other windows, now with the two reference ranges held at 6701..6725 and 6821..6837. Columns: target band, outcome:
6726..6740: -0.2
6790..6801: -0.1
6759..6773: 0.1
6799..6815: 0.1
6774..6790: -0.1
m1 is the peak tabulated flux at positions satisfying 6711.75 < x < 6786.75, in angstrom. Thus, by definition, 8.985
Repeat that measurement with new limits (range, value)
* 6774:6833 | 8.927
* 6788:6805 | 8.893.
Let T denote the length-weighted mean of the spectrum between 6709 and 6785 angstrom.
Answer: 8.66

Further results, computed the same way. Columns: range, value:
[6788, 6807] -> 8.69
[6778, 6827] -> 8.65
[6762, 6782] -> 8.66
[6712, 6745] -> 8.66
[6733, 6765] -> 8.68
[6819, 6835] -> 8.65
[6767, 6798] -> 8.67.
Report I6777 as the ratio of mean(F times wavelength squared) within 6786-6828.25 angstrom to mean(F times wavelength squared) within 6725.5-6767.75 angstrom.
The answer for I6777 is 1.02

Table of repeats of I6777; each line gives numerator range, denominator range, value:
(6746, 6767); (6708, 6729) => 1.01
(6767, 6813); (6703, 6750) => 1.01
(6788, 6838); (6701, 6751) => 1.02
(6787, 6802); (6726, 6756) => 1.02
